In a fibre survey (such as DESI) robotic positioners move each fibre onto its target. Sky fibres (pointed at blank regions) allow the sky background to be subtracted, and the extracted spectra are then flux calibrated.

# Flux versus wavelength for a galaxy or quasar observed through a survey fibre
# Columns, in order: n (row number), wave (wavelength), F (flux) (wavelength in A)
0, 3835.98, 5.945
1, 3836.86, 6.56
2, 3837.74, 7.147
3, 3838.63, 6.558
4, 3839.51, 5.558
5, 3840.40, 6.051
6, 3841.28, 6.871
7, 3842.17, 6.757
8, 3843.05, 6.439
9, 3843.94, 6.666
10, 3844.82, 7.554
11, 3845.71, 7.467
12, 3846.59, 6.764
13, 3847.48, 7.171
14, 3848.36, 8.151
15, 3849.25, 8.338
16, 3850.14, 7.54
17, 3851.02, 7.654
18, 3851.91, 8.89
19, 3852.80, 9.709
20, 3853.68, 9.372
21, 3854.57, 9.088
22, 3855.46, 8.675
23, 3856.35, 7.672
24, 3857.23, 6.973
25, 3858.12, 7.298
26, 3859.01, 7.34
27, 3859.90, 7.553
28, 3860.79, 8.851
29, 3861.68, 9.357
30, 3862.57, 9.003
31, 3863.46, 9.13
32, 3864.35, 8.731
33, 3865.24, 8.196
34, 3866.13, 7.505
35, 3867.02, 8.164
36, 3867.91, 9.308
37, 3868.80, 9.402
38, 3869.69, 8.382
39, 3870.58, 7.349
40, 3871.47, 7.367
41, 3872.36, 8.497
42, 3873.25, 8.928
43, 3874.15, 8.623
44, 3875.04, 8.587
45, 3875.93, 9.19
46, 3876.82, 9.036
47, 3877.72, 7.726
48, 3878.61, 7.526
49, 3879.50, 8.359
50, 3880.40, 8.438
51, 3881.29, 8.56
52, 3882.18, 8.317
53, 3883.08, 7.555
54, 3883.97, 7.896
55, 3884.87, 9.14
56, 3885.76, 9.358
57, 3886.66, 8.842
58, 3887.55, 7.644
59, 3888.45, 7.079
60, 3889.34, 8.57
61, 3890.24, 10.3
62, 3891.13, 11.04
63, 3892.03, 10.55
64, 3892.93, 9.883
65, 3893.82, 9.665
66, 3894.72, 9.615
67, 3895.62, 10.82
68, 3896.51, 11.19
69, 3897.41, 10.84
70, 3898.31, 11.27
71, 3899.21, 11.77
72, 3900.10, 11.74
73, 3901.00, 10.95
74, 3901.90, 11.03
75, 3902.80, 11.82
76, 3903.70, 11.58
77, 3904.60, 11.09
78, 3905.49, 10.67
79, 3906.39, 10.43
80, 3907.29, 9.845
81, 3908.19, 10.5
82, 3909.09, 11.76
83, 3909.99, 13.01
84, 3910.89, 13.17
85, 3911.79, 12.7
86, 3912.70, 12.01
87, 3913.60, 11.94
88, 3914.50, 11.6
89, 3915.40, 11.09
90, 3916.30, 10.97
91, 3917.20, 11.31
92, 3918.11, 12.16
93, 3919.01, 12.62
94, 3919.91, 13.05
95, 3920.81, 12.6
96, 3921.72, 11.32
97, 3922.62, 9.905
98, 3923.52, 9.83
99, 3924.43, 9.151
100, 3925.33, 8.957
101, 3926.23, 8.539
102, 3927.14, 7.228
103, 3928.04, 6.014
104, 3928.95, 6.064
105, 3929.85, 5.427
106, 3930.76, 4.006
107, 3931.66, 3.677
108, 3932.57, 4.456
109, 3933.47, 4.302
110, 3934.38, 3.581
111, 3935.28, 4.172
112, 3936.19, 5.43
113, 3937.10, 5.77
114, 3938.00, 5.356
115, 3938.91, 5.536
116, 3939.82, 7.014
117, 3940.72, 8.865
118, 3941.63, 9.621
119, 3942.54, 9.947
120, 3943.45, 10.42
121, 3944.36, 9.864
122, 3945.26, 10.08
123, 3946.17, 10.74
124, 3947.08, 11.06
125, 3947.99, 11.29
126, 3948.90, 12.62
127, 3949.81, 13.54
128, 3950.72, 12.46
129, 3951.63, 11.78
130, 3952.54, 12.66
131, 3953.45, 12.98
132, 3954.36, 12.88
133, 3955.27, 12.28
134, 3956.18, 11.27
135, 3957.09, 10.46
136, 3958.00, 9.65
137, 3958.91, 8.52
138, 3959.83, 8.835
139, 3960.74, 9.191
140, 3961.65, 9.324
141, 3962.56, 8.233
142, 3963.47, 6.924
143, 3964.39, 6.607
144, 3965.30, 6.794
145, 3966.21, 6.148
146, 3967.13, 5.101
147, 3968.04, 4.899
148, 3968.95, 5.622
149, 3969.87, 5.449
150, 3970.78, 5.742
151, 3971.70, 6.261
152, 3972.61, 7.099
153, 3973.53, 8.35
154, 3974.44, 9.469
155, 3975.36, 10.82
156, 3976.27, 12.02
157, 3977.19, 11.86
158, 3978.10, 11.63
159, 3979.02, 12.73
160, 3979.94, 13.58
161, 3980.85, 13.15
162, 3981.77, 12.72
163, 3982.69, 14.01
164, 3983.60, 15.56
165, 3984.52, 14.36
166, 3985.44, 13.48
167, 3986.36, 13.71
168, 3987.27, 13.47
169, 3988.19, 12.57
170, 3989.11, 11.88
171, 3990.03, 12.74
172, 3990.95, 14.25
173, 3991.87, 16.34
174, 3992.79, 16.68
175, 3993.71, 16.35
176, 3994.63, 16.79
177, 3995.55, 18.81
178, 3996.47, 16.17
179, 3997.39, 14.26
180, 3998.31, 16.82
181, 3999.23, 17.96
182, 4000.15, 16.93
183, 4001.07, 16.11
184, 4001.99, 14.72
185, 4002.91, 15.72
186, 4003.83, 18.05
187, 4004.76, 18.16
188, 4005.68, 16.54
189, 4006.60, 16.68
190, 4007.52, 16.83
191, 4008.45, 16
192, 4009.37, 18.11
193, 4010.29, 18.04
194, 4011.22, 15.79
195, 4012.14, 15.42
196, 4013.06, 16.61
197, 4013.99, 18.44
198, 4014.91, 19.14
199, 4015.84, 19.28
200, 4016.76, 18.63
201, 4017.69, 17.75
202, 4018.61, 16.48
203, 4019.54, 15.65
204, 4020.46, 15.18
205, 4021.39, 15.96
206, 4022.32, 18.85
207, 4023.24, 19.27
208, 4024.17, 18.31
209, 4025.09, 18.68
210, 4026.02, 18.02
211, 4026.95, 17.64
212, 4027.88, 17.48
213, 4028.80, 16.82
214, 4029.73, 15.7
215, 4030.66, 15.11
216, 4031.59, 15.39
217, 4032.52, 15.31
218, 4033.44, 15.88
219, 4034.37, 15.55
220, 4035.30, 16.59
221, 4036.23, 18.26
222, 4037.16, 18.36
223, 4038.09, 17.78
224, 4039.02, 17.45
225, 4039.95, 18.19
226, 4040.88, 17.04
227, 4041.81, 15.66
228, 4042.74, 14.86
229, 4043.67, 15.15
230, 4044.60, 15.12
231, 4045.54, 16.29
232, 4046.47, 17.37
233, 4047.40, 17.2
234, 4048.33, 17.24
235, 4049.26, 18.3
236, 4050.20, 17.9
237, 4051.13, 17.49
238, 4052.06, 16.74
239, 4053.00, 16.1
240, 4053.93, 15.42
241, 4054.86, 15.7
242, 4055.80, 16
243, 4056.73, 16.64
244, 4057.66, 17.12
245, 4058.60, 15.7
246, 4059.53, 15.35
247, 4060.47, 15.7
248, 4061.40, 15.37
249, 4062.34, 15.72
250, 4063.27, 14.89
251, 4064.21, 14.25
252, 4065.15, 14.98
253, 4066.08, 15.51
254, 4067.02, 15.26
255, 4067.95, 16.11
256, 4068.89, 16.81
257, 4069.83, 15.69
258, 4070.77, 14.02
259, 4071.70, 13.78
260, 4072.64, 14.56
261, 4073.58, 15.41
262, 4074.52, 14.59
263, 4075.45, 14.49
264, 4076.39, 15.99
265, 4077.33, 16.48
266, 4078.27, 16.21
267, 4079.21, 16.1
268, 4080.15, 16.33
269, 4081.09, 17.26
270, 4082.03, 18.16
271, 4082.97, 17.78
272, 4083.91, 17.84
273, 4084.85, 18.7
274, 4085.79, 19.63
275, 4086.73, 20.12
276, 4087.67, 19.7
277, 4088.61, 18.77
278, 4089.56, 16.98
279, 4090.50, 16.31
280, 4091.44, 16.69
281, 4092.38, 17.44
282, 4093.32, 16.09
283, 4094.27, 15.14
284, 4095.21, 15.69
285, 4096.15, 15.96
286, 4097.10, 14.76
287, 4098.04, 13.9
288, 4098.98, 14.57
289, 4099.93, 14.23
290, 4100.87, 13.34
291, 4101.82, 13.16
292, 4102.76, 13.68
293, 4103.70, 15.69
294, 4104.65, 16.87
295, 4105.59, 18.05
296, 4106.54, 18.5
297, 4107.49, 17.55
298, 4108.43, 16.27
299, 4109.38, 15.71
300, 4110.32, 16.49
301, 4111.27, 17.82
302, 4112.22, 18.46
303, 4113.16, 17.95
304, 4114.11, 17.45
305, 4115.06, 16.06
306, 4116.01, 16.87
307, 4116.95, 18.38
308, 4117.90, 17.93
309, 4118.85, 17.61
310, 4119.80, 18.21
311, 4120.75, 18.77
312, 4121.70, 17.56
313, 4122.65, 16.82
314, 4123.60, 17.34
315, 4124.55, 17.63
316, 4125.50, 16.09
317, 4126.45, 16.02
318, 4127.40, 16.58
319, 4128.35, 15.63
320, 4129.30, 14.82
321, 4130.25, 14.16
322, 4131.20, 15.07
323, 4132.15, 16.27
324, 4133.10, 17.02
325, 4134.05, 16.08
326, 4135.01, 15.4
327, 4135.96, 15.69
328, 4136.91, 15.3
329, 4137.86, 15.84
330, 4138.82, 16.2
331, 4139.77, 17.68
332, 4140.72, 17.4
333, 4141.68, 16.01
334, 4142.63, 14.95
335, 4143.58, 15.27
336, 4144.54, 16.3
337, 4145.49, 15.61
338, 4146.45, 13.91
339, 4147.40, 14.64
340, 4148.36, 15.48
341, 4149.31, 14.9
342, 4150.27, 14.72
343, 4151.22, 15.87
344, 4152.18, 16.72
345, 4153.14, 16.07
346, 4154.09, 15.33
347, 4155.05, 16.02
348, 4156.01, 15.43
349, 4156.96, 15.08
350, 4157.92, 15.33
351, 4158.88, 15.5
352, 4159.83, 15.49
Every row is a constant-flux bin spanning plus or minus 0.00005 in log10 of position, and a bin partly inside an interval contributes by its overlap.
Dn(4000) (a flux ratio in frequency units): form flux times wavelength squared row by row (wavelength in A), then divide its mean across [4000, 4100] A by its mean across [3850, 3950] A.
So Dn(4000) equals 1.9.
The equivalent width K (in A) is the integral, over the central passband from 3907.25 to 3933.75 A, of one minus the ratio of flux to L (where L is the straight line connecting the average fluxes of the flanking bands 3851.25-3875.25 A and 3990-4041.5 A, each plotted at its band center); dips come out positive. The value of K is 4.2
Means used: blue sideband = 8.43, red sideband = 16.9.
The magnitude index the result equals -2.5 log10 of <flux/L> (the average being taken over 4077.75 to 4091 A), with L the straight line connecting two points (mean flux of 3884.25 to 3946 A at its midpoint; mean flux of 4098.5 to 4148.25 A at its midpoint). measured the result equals -0.19 mag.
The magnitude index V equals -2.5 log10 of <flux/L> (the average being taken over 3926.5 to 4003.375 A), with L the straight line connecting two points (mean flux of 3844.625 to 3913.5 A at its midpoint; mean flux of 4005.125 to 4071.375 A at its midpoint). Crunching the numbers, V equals 0.27 mag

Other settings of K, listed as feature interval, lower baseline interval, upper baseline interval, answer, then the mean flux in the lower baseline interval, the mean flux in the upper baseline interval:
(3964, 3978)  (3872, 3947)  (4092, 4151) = 4.60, 9.28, 16.1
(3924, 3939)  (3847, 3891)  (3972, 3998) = 7.19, 8.39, 13.4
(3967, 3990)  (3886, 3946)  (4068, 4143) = 2.08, 9.44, 16.4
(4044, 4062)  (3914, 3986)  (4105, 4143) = -3.56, 9.38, 16.7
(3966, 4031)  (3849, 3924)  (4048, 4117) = -4.71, 9.68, 16.3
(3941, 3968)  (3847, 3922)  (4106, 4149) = 3.76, 9.62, 16.5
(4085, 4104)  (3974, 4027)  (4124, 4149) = -0.43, 15.7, 15.8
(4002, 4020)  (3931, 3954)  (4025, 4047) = -3.33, 8.67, 16.6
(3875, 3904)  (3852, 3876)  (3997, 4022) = 1.12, 8.45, 16.9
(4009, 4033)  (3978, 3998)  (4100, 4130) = -3.52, 14.4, 16.7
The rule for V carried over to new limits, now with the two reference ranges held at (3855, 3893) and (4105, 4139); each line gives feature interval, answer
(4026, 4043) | -0.20 mag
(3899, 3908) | -0.17 mag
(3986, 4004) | -0.23 mag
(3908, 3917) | -0.21 mag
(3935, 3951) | 0.19 mag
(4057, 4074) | -0.03 mag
